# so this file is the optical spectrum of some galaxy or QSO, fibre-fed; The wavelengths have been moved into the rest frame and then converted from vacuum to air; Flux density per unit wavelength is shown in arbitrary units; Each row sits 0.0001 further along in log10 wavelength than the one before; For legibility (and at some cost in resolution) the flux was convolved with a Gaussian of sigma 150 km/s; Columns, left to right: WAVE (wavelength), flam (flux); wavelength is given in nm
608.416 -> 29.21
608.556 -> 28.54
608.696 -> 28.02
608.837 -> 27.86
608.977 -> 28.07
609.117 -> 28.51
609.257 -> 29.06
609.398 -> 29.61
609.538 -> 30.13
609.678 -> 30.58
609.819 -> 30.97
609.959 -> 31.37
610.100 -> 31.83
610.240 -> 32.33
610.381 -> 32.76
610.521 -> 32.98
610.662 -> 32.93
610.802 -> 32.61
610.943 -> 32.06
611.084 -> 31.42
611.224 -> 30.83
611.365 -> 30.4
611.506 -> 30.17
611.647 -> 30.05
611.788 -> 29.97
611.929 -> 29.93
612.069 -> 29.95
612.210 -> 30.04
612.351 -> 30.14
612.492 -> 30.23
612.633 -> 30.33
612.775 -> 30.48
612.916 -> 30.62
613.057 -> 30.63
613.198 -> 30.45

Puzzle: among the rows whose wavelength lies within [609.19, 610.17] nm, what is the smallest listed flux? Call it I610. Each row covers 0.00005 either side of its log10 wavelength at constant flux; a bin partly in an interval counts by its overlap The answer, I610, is 29.06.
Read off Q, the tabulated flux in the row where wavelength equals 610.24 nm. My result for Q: 32.33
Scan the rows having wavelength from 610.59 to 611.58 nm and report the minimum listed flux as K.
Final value 30.17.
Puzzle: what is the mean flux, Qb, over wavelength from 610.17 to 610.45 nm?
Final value 32.5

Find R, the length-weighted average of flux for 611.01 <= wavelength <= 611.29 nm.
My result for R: 31.2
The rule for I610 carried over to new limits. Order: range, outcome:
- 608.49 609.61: 27.86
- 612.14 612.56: 30.04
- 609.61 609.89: 30.58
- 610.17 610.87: 32.33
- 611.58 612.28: 29.93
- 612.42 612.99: 30.23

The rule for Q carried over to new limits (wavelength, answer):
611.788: 29.97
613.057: 30.63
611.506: 30.17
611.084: 31.42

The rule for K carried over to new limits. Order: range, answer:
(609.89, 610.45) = 31.37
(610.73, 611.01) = 32.06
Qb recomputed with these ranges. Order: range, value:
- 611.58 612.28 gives 30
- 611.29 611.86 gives 30.1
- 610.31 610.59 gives 32.9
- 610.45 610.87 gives 32.9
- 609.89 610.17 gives 31.6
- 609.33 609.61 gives 30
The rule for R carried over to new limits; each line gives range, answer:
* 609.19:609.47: 29.3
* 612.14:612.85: 30.2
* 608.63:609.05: 28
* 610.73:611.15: 32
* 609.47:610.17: 31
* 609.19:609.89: 30.1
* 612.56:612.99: 30.4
